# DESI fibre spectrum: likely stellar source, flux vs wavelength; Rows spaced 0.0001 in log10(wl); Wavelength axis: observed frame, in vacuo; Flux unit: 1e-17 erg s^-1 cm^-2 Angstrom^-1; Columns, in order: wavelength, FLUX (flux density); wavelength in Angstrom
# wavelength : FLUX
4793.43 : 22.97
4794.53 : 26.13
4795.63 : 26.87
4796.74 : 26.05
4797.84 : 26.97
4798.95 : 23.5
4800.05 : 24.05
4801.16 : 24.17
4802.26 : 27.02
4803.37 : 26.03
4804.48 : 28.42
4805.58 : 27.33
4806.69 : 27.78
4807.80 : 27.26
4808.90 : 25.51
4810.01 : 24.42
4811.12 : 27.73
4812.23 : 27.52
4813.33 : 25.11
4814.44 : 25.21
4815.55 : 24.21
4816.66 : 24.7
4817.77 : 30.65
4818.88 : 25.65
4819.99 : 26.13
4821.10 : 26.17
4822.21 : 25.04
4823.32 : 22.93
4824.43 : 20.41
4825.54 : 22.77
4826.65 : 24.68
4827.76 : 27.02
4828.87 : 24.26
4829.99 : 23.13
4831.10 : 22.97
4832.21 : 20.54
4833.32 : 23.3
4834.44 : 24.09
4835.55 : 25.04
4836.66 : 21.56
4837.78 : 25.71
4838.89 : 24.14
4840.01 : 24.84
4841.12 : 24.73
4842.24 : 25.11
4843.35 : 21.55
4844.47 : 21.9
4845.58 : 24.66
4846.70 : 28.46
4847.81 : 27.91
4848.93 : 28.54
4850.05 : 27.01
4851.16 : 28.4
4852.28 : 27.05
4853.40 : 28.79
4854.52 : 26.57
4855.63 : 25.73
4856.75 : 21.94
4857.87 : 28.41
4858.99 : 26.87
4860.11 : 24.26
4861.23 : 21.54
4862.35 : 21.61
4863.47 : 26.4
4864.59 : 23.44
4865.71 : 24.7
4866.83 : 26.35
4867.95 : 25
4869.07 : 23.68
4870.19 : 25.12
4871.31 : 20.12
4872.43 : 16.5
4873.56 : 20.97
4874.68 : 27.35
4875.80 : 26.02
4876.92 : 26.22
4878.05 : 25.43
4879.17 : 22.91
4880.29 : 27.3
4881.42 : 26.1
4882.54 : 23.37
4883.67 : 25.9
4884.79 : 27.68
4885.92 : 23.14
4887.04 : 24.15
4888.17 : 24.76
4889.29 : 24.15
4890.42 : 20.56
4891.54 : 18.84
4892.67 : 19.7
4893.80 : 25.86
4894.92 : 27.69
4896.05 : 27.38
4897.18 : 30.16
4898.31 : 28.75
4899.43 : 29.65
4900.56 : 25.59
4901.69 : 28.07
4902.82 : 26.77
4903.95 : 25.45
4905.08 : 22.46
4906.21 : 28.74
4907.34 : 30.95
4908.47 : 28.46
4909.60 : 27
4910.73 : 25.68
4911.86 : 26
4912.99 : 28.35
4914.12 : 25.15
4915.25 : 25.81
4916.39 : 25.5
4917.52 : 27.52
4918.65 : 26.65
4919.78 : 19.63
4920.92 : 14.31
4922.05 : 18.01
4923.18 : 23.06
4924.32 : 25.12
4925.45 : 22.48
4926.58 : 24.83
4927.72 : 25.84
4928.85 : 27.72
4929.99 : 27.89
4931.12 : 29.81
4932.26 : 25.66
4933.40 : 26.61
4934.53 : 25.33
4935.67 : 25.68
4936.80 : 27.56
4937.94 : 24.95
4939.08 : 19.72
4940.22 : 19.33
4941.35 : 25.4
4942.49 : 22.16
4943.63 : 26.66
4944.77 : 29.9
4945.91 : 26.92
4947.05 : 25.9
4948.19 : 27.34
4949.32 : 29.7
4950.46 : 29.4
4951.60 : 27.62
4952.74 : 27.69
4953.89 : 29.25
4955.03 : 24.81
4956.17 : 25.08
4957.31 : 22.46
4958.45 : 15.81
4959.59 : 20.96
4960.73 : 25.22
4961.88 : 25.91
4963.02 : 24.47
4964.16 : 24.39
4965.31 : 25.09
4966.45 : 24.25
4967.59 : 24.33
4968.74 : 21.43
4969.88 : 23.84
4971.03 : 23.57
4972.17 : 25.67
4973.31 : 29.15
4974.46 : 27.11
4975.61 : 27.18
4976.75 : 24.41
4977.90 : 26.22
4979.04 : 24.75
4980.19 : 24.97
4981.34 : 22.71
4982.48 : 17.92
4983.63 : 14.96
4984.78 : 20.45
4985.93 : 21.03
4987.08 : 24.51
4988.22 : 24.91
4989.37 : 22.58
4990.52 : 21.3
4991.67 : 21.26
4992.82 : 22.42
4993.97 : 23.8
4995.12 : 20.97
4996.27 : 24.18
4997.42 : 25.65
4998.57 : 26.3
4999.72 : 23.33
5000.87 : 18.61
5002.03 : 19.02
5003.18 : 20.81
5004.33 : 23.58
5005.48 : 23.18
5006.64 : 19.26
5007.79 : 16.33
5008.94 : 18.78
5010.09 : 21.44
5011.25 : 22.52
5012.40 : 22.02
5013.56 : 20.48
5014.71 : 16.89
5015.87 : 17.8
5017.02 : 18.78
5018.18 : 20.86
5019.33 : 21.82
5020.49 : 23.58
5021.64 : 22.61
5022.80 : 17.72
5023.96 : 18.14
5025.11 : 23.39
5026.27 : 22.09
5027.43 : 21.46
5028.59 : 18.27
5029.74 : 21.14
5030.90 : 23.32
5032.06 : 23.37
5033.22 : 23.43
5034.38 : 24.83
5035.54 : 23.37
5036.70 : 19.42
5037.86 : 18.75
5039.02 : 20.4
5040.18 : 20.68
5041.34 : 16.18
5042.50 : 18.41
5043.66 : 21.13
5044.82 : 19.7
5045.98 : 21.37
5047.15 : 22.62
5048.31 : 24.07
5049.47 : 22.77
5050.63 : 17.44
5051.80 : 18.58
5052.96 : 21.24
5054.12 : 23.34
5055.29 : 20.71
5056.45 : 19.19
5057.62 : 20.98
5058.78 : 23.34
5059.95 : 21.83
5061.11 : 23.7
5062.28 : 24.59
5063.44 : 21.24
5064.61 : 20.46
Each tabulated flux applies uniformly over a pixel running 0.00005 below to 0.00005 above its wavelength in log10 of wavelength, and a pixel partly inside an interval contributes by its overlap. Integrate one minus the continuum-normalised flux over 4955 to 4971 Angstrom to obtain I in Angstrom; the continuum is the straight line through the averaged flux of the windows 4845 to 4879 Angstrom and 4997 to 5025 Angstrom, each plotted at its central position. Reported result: -0.8 Angstrom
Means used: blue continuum 25.1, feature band 23.4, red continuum 20.8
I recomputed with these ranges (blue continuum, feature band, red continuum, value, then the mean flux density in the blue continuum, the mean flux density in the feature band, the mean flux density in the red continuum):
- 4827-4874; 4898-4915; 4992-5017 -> -2.7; 24.5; 27.1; 21.2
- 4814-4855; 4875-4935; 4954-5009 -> -3.4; 25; 25.4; 23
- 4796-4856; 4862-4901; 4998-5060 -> -0.8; 25.4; 24.7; 20.9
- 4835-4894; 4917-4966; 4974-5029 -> -4.1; 24.6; 24.9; 21.7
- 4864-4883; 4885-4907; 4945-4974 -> -0.9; 24.2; 25.5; 25.3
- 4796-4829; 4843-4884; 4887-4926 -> 0.6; 25.6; 25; 25.1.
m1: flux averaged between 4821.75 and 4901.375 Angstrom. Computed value 24.7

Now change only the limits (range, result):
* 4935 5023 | 23.3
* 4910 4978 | 25.1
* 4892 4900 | 26.9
